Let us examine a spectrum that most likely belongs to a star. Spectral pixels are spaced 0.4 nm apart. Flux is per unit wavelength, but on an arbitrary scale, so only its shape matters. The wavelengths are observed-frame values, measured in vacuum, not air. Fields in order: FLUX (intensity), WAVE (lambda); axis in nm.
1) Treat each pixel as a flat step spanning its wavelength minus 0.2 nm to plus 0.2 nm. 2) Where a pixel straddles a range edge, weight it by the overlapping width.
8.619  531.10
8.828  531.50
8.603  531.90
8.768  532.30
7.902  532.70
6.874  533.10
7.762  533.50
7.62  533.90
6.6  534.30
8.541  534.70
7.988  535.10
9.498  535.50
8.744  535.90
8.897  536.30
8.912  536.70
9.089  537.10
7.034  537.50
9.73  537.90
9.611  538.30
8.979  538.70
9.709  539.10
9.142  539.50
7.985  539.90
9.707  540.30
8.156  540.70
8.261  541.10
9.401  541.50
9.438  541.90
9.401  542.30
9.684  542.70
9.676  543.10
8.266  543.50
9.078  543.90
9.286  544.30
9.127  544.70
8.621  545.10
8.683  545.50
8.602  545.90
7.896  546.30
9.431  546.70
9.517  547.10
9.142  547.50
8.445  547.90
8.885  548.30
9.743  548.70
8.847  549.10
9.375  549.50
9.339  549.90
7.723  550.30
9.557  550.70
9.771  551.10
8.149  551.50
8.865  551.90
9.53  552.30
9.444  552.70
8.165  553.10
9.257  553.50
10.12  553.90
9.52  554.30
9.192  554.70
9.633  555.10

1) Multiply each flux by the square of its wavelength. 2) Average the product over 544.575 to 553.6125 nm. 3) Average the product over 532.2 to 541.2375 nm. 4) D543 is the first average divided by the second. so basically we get 1.10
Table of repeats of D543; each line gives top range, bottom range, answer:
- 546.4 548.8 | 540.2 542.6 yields 1.03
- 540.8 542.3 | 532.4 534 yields 1.22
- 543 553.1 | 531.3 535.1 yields 1.19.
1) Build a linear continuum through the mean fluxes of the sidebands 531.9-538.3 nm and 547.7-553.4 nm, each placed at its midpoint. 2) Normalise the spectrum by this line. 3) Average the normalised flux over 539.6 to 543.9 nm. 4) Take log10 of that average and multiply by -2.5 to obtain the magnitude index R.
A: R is -0.049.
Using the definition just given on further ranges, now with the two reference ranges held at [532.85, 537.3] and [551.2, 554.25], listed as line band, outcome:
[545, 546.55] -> 0.037 mag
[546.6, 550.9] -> -0.020 mag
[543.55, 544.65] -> -0.045 mag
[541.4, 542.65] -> -0.105 mag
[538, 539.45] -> -0.123 mag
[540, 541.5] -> -0.030 mag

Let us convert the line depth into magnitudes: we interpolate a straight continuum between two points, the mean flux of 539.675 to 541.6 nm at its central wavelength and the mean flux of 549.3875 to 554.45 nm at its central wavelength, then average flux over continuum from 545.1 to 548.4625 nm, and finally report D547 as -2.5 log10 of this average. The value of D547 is 0.01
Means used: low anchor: 8.67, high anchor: 9.13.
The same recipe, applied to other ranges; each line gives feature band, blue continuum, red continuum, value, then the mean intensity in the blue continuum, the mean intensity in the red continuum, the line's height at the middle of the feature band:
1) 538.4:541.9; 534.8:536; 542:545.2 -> 0.002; 8.73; 9.17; 8.98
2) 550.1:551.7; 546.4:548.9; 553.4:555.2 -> 0.065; 9.14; 9.56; 9.34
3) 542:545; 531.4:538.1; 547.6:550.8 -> -0.060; 8.31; 8.98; 8.71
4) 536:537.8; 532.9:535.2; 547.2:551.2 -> -0.097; 7.55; 9.08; 7.83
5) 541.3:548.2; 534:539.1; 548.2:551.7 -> -0.017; 8.66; 9.05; 8.9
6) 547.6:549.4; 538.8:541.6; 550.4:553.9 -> 0.004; 8.89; 9.11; 9.05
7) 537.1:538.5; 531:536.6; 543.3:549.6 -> -0.048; 8.24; 8.93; 8.46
